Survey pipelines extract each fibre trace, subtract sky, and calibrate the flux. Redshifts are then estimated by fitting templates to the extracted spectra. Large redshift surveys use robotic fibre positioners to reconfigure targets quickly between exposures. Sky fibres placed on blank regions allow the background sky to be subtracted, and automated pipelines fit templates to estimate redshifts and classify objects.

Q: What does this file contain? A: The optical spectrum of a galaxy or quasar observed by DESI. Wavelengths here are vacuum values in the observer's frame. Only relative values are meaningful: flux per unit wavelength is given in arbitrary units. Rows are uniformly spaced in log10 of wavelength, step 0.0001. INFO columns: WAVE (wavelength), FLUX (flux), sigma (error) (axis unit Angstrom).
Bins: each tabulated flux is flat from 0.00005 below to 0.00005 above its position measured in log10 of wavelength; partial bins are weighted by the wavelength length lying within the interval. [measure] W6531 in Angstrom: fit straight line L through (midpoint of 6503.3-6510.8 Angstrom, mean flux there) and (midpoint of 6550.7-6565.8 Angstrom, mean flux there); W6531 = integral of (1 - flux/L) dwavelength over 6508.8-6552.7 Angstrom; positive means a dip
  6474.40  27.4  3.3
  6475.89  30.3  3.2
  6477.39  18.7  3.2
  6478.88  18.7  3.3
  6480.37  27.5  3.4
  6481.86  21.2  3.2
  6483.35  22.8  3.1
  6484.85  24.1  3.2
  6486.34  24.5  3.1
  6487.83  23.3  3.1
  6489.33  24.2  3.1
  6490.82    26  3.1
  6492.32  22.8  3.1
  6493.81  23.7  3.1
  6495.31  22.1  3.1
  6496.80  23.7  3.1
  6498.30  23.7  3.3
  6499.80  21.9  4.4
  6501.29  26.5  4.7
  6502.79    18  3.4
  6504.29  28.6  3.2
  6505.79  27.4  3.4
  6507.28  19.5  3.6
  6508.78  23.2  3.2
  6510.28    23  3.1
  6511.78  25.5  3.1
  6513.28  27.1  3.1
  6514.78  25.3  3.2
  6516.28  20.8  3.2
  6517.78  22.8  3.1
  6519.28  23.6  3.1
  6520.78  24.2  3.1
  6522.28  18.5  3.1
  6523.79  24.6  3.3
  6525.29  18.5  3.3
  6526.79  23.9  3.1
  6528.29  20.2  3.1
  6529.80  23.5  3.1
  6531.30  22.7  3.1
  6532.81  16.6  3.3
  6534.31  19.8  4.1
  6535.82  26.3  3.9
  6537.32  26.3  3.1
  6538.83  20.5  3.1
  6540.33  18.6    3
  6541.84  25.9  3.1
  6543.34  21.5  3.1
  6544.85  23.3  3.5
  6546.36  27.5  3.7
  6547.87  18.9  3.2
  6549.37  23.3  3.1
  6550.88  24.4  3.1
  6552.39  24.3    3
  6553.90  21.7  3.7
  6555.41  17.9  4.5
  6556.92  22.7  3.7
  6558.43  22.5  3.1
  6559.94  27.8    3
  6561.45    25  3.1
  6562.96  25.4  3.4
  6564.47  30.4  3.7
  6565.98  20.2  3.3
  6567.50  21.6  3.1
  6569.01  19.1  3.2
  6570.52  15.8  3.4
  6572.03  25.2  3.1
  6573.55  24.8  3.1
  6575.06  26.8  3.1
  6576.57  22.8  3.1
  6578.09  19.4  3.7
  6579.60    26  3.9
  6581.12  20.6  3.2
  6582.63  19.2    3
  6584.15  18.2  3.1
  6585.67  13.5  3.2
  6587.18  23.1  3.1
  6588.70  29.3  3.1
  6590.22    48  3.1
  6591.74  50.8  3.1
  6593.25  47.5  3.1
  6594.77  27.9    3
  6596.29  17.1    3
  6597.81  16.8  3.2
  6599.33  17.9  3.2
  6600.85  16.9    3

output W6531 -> 2.4 Angstrom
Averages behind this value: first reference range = 24.2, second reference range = 24.1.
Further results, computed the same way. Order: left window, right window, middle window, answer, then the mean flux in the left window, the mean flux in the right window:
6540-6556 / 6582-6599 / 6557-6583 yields 2.3 Angstrom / 22.6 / 28.1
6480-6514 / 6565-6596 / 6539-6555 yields 1.5 Angstrom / 23.9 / 25.9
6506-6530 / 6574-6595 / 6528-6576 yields 5.0 Angstrom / 22.9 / 28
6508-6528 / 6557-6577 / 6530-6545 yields 0.7 Angstrom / 23.1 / 23.6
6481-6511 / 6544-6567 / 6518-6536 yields 1.4 Angstrom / 23.5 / 23.6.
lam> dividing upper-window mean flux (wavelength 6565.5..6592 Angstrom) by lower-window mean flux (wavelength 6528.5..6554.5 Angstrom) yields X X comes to 1.1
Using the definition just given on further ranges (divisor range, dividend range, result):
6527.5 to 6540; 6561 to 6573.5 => 1.05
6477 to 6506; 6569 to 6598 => 1.11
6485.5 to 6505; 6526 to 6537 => 0.93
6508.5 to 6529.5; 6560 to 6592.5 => 1.09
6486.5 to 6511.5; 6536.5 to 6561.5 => 0.97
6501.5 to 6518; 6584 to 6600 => 1.20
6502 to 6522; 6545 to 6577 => 0.98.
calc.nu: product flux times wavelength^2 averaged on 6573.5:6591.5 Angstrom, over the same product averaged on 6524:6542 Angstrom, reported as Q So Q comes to 1.2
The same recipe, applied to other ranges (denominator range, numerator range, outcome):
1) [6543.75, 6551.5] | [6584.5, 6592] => 1.34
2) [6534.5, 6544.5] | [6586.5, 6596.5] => 1.58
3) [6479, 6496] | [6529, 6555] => 0.97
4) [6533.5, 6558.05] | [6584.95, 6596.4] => 1.48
